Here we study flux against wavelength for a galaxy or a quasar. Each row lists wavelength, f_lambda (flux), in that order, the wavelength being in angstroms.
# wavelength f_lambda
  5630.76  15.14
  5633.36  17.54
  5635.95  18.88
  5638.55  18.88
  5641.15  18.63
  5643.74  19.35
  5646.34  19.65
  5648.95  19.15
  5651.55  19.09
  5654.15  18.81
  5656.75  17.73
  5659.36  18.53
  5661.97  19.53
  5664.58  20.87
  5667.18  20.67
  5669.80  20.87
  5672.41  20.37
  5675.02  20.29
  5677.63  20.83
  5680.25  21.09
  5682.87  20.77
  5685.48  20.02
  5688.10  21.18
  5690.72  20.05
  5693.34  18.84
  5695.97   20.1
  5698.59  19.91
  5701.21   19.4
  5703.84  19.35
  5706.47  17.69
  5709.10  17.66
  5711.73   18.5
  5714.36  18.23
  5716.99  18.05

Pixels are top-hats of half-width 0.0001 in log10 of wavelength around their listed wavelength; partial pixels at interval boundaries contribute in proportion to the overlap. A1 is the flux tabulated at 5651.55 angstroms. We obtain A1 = 19.09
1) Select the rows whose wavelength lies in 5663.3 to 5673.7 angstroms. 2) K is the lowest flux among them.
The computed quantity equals 20.37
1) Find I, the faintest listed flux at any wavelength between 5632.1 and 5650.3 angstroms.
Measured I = 17.54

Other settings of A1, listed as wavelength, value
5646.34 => 19.65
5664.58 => 20.87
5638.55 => 18.88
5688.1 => 21.18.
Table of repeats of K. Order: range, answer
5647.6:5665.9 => 17.73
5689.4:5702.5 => 18.84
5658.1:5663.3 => 18.53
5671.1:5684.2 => 20.29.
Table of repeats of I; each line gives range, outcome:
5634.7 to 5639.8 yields 18.88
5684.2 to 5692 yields 20.02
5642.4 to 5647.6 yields 19.35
